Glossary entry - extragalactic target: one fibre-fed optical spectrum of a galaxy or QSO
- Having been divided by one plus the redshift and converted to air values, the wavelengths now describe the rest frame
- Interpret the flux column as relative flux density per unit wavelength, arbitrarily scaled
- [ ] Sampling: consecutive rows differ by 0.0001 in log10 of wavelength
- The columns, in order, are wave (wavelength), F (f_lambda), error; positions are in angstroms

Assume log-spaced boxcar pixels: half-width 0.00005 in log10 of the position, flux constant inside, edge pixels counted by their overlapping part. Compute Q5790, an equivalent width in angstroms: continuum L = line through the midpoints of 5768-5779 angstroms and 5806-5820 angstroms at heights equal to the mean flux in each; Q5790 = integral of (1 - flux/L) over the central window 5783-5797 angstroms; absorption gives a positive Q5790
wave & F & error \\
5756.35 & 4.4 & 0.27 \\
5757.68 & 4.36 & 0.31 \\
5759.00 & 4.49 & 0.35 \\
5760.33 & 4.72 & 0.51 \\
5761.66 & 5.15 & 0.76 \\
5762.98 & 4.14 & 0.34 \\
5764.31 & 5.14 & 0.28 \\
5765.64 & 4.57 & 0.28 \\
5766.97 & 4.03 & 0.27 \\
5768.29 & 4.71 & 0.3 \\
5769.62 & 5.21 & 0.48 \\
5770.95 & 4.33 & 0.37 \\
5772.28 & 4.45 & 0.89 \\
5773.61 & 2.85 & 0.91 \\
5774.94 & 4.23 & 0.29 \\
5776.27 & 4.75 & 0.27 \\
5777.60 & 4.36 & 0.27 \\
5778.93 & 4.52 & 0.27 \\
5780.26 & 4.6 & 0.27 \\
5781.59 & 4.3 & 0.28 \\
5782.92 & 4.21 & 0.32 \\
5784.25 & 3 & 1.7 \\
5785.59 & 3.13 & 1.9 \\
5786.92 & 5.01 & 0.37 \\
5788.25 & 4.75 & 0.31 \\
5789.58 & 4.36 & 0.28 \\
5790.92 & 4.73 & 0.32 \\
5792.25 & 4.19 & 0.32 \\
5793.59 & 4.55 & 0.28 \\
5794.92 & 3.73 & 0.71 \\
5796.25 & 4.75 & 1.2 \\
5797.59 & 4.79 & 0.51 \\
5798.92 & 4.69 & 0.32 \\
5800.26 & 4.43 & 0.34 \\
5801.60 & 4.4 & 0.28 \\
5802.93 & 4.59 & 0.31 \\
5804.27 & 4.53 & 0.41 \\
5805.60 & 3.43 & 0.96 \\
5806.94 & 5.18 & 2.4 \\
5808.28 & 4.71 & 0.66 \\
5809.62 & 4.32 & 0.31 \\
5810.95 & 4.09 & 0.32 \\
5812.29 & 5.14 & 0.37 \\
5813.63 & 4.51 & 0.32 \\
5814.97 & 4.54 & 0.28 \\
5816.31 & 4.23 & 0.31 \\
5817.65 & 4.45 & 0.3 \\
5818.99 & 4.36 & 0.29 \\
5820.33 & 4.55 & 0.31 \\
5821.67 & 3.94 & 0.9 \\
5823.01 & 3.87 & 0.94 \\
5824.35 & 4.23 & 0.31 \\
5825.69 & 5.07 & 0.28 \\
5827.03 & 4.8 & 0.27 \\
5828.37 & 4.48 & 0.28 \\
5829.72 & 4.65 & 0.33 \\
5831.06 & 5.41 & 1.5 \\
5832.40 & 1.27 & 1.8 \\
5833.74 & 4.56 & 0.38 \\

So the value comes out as 0.7 angstroms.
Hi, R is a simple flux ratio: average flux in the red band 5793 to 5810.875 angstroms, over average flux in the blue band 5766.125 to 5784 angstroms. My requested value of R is 1.03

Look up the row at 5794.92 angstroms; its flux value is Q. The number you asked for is 3.73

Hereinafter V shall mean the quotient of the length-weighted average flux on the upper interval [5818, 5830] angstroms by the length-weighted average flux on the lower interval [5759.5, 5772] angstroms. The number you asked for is 1.0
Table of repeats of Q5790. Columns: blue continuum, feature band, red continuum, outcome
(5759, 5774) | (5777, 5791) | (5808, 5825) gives 0.66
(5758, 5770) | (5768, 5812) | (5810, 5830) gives 1.95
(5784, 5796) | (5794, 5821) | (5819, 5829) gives -0.93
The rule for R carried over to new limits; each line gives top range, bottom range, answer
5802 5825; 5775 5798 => 1.01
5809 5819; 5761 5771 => 0.95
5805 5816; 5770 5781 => 1.05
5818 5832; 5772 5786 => 1.11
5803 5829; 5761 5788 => 1.02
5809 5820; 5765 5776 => 1.03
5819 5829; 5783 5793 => 1.06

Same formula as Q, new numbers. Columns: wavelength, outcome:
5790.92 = 4.73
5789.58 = 4.36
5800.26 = 4.43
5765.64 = 4.57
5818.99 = 4.36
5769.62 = 5.21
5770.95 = 4.33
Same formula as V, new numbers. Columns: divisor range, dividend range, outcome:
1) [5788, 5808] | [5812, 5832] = 1.00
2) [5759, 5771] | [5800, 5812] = 0.95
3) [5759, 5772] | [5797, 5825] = 0.95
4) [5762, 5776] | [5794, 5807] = 1.01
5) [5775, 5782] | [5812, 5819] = 1.01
